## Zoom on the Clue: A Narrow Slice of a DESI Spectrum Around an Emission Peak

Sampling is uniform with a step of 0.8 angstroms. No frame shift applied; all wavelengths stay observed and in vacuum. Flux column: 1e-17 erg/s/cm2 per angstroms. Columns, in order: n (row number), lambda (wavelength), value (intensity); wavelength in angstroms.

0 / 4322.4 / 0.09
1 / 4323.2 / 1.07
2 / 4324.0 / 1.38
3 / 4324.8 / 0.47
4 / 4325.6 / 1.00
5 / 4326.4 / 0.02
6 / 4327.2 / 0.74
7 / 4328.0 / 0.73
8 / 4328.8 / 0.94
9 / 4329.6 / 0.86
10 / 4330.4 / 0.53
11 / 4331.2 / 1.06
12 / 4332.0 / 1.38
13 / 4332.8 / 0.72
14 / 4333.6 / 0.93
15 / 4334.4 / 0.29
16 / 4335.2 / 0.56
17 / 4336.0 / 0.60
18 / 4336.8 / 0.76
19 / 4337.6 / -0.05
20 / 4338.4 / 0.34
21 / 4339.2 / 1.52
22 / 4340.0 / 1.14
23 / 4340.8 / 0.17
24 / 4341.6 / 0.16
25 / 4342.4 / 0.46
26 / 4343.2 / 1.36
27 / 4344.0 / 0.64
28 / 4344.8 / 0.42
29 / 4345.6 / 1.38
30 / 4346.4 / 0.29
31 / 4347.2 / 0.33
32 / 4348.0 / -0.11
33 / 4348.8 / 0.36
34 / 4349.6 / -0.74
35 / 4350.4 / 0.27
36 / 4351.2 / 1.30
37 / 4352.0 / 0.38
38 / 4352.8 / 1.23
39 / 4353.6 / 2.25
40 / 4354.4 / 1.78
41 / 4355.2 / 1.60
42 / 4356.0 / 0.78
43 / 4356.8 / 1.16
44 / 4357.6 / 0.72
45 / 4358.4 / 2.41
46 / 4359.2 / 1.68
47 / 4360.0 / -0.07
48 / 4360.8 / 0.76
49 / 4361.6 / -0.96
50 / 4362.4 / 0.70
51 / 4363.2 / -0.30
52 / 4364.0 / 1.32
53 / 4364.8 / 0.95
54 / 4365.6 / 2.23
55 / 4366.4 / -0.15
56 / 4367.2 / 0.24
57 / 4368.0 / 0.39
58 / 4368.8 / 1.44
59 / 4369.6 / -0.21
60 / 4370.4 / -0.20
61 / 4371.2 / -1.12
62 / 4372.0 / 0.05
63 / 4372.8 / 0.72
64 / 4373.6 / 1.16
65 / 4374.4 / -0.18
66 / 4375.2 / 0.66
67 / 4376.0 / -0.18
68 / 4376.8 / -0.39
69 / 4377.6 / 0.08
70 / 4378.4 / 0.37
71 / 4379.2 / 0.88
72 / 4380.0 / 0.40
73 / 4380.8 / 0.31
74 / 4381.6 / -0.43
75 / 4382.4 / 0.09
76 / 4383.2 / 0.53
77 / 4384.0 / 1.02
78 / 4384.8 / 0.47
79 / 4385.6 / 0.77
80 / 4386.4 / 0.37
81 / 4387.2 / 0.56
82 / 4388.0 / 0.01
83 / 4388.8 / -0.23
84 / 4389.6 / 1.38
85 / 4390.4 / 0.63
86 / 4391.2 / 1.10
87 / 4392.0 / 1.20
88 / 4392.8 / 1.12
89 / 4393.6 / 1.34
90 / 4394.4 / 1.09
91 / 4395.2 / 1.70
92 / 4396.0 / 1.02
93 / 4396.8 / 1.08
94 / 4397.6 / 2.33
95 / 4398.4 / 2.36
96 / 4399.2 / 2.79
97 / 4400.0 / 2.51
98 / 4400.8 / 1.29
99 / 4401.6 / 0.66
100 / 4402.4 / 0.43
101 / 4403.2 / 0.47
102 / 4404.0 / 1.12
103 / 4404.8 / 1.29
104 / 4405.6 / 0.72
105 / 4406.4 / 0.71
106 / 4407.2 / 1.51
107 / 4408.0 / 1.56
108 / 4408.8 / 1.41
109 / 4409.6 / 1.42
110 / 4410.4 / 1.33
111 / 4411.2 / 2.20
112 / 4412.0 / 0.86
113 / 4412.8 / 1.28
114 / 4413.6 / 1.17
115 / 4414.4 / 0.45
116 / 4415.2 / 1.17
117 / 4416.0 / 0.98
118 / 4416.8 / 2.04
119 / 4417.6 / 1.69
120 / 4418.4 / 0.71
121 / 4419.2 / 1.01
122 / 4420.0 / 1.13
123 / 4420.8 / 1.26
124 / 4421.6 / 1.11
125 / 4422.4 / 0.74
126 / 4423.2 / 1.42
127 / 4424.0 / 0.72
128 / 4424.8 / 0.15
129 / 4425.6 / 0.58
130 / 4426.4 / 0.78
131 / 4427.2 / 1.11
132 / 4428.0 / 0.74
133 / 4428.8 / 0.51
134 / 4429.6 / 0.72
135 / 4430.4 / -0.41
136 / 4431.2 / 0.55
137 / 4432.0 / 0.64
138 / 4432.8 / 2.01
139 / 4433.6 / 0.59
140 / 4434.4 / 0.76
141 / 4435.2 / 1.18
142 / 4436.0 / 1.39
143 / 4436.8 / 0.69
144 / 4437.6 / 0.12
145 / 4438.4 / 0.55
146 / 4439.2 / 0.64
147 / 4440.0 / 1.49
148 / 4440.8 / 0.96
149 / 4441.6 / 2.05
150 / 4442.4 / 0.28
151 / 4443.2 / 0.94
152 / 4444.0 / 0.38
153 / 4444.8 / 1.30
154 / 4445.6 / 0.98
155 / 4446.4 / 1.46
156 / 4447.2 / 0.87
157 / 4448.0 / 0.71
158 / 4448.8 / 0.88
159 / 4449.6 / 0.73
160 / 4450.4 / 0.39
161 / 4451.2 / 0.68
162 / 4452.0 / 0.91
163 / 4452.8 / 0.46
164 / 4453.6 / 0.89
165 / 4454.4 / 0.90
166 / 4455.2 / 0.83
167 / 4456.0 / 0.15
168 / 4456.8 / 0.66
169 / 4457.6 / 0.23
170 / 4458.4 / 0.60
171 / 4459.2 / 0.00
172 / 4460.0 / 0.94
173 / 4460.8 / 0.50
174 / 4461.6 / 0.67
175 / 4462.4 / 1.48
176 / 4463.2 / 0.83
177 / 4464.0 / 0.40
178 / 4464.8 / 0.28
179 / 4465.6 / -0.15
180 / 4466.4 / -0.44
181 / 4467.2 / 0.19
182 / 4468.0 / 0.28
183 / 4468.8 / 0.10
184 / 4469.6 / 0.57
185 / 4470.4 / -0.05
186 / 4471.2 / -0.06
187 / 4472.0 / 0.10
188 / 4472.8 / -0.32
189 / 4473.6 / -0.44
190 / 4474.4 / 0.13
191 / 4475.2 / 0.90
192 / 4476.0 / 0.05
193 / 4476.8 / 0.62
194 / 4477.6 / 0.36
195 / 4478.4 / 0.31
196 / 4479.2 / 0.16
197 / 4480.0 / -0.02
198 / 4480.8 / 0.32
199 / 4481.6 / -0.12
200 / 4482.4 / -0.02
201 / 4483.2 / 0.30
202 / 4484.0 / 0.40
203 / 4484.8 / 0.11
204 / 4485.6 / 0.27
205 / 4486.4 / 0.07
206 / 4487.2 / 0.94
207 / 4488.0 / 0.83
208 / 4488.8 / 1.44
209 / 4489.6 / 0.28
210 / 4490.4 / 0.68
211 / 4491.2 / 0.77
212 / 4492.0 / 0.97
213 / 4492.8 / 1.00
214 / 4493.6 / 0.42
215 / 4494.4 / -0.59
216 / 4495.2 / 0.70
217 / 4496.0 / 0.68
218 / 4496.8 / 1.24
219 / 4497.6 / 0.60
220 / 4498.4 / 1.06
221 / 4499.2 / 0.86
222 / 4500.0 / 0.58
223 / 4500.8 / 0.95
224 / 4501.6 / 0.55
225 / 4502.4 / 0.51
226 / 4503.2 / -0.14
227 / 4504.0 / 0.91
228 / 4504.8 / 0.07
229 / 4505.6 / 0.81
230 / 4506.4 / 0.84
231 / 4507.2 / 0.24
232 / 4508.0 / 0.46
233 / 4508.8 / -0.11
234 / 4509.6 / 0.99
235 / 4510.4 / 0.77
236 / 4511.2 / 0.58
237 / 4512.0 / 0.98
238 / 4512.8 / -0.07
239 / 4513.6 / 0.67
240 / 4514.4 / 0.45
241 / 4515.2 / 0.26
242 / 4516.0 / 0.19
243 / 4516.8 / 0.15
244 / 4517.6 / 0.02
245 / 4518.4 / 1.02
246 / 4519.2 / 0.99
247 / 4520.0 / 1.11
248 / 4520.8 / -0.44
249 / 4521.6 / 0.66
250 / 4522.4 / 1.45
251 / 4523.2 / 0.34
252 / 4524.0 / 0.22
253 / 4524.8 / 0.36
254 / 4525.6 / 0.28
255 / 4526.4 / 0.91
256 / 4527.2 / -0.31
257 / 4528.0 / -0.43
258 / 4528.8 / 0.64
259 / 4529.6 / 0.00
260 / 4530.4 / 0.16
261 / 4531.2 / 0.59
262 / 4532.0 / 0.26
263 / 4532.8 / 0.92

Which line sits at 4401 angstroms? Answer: Lyman alpha 1216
